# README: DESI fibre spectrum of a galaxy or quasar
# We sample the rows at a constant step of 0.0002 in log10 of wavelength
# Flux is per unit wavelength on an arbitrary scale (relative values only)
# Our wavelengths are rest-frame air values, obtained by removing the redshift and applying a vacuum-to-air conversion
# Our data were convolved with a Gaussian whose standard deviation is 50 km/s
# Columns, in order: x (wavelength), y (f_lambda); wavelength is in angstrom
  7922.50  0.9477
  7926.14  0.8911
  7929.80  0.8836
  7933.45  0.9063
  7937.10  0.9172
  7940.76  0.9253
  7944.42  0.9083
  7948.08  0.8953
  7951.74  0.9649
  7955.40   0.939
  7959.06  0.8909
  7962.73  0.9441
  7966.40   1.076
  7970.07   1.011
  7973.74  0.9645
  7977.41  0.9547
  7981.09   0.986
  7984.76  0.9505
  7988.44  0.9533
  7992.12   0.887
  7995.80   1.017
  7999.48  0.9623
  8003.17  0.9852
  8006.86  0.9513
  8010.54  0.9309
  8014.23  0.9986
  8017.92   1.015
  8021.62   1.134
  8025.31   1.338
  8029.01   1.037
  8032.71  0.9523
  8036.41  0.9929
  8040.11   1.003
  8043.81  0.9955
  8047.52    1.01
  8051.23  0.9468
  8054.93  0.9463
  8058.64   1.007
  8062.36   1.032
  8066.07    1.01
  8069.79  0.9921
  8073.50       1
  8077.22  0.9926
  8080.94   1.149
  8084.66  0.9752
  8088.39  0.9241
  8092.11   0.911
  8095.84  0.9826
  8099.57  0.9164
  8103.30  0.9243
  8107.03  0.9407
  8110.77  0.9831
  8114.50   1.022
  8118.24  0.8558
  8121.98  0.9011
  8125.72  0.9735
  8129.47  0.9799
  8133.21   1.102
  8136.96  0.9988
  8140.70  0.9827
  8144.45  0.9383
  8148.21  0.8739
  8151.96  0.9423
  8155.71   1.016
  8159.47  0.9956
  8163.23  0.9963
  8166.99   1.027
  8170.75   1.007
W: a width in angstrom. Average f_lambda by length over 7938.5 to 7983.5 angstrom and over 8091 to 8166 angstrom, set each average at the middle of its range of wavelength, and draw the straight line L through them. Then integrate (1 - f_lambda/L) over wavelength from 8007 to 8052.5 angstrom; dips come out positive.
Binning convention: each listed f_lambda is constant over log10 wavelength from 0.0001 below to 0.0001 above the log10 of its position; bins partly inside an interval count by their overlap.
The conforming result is -3.3 angstrom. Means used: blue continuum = 0.955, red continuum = 0.963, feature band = 1.03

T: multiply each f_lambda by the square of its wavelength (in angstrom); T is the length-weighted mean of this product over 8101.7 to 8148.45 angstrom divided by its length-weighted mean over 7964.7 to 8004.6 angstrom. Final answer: 1.02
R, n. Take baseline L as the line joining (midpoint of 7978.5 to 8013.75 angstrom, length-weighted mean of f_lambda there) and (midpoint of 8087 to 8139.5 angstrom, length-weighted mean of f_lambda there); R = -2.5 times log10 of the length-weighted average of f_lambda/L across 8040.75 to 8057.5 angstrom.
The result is -0.02 mag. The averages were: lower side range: 0.96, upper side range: 0.959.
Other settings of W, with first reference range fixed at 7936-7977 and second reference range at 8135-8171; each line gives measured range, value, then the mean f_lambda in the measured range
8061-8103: -0.9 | 0.987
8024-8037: -1.6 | 1.08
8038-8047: -0.4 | 1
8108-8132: 0.4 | 0.956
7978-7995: 0.1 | 0.949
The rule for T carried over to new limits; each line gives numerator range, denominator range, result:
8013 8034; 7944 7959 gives 1.19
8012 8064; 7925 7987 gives 1.11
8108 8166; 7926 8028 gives 1.04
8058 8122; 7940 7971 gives 1.06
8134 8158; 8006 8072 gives 0.97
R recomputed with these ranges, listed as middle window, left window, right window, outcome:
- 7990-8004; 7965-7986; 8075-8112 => 0.03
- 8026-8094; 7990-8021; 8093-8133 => -0.04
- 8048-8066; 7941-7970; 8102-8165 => -0.03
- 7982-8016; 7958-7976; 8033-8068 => 0.03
